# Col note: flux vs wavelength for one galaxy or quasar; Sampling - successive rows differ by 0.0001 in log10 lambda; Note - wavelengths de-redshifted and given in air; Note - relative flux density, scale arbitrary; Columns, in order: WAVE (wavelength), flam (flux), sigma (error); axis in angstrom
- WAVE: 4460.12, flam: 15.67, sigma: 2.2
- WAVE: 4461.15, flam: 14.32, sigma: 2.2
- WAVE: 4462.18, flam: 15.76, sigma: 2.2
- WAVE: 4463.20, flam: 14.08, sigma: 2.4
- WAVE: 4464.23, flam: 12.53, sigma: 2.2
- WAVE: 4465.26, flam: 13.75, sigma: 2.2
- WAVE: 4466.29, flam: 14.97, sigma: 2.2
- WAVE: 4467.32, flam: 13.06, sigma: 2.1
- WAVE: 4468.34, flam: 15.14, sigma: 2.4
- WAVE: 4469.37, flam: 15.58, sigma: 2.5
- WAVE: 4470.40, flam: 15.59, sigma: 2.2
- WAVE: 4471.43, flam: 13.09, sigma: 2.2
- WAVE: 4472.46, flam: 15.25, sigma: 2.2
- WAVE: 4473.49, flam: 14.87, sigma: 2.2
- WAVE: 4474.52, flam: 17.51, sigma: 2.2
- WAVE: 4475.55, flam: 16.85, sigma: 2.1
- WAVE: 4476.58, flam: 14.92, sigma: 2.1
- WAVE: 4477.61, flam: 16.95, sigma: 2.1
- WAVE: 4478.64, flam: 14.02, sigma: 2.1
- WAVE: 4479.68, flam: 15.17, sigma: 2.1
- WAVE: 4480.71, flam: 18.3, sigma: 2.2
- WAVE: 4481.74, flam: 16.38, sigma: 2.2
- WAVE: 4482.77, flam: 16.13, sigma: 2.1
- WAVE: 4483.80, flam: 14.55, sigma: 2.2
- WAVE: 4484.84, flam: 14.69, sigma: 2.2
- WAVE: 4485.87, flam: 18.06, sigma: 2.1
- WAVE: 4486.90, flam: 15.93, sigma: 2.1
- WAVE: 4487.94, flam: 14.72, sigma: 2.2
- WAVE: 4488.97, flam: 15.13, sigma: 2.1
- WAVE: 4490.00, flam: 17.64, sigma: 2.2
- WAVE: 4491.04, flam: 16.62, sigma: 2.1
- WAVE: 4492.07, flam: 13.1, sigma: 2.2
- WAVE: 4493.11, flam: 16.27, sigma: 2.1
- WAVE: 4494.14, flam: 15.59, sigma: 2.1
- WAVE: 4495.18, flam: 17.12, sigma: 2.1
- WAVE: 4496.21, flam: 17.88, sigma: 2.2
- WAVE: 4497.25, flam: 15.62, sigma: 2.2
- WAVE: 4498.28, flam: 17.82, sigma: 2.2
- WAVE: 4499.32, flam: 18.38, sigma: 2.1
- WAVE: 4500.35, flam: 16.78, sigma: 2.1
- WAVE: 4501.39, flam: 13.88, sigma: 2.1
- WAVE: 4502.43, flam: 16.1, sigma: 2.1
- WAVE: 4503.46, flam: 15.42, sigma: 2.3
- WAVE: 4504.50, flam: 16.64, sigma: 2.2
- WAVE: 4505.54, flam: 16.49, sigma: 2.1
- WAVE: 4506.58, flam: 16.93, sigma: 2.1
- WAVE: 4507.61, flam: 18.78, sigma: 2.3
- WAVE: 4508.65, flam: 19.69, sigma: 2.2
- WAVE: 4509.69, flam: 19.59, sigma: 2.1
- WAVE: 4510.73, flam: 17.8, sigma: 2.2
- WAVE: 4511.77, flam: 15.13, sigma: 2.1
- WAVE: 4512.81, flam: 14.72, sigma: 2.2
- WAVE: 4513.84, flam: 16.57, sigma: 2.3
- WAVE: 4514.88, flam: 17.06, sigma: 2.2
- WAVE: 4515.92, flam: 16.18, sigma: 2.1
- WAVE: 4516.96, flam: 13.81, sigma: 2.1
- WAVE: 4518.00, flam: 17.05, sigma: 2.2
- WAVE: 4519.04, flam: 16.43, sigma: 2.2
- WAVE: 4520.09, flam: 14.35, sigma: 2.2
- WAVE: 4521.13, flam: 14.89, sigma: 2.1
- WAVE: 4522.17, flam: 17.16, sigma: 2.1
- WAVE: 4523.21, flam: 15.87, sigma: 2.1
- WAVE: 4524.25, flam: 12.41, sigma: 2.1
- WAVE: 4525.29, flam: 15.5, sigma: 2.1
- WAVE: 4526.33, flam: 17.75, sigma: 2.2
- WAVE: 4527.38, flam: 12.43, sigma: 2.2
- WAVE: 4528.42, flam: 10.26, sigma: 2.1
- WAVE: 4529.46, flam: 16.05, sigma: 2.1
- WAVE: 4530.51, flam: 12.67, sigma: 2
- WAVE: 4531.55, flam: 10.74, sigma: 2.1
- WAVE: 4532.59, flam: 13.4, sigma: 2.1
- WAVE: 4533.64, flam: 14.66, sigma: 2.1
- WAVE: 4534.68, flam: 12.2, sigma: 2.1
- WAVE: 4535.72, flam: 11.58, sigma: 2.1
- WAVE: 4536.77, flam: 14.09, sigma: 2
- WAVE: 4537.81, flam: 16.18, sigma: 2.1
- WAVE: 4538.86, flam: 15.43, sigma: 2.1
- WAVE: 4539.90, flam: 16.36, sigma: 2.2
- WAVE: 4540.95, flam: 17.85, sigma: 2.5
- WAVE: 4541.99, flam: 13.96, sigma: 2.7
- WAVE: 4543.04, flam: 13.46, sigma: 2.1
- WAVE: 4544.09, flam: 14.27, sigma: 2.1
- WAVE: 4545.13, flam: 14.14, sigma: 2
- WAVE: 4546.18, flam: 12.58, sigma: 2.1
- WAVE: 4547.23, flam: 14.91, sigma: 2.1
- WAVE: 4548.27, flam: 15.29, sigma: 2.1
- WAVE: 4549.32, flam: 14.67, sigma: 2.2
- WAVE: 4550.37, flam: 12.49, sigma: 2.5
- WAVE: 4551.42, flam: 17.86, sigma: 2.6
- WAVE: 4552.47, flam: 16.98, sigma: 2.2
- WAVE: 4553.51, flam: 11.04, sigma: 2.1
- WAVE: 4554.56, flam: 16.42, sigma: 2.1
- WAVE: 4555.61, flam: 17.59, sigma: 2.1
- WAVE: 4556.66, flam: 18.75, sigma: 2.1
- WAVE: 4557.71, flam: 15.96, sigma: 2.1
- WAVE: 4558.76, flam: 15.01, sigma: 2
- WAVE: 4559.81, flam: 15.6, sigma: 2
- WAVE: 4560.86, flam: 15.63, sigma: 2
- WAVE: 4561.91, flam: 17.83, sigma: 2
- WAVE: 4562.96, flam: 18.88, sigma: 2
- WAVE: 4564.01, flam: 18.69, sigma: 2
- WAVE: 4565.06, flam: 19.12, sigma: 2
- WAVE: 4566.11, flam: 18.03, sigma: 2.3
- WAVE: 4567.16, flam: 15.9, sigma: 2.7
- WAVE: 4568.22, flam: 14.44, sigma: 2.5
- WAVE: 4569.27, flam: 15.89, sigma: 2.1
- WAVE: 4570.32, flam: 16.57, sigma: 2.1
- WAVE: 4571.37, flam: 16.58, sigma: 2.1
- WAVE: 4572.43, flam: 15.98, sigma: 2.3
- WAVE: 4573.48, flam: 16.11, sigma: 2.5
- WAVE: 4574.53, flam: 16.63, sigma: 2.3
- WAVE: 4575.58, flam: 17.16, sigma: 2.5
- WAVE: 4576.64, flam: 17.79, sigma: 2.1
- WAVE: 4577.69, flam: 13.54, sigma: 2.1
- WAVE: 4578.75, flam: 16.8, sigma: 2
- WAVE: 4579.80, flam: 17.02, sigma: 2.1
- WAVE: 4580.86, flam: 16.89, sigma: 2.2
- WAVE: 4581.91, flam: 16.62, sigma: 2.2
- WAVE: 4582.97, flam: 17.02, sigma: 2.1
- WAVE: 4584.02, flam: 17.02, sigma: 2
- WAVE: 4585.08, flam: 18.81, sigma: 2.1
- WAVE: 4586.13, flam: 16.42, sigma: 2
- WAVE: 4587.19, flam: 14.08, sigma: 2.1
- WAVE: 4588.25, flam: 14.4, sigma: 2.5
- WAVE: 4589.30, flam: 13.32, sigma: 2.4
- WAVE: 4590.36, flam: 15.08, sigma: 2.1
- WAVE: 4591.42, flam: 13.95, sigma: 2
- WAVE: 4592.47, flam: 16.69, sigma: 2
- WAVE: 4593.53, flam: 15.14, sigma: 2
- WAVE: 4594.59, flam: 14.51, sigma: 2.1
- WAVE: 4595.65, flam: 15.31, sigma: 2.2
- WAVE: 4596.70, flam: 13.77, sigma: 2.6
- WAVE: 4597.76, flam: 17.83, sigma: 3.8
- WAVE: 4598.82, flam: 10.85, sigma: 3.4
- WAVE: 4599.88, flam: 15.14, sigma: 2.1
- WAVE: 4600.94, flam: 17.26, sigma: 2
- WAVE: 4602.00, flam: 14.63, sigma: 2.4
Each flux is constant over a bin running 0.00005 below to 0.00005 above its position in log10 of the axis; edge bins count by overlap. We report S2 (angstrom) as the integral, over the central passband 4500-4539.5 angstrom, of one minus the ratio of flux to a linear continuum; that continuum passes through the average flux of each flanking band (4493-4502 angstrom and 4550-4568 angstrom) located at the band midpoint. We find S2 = 3.0 angstrom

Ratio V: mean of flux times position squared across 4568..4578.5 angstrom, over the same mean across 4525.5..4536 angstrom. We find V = 1.24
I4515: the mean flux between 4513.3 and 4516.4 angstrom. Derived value 16.6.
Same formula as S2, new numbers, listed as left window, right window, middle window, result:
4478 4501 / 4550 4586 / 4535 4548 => 1.49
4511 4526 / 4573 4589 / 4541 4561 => 1.07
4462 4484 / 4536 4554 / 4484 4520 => -3.33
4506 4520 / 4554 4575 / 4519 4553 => 4.68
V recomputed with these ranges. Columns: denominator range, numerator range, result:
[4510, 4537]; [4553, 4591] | 1.14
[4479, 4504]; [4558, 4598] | 1.04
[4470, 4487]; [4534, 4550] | 0.94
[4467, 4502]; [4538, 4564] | 1.01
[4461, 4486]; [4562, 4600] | 1.11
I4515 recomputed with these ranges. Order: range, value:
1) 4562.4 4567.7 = 18.1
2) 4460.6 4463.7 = 14.7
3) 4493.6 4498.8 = 16.8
